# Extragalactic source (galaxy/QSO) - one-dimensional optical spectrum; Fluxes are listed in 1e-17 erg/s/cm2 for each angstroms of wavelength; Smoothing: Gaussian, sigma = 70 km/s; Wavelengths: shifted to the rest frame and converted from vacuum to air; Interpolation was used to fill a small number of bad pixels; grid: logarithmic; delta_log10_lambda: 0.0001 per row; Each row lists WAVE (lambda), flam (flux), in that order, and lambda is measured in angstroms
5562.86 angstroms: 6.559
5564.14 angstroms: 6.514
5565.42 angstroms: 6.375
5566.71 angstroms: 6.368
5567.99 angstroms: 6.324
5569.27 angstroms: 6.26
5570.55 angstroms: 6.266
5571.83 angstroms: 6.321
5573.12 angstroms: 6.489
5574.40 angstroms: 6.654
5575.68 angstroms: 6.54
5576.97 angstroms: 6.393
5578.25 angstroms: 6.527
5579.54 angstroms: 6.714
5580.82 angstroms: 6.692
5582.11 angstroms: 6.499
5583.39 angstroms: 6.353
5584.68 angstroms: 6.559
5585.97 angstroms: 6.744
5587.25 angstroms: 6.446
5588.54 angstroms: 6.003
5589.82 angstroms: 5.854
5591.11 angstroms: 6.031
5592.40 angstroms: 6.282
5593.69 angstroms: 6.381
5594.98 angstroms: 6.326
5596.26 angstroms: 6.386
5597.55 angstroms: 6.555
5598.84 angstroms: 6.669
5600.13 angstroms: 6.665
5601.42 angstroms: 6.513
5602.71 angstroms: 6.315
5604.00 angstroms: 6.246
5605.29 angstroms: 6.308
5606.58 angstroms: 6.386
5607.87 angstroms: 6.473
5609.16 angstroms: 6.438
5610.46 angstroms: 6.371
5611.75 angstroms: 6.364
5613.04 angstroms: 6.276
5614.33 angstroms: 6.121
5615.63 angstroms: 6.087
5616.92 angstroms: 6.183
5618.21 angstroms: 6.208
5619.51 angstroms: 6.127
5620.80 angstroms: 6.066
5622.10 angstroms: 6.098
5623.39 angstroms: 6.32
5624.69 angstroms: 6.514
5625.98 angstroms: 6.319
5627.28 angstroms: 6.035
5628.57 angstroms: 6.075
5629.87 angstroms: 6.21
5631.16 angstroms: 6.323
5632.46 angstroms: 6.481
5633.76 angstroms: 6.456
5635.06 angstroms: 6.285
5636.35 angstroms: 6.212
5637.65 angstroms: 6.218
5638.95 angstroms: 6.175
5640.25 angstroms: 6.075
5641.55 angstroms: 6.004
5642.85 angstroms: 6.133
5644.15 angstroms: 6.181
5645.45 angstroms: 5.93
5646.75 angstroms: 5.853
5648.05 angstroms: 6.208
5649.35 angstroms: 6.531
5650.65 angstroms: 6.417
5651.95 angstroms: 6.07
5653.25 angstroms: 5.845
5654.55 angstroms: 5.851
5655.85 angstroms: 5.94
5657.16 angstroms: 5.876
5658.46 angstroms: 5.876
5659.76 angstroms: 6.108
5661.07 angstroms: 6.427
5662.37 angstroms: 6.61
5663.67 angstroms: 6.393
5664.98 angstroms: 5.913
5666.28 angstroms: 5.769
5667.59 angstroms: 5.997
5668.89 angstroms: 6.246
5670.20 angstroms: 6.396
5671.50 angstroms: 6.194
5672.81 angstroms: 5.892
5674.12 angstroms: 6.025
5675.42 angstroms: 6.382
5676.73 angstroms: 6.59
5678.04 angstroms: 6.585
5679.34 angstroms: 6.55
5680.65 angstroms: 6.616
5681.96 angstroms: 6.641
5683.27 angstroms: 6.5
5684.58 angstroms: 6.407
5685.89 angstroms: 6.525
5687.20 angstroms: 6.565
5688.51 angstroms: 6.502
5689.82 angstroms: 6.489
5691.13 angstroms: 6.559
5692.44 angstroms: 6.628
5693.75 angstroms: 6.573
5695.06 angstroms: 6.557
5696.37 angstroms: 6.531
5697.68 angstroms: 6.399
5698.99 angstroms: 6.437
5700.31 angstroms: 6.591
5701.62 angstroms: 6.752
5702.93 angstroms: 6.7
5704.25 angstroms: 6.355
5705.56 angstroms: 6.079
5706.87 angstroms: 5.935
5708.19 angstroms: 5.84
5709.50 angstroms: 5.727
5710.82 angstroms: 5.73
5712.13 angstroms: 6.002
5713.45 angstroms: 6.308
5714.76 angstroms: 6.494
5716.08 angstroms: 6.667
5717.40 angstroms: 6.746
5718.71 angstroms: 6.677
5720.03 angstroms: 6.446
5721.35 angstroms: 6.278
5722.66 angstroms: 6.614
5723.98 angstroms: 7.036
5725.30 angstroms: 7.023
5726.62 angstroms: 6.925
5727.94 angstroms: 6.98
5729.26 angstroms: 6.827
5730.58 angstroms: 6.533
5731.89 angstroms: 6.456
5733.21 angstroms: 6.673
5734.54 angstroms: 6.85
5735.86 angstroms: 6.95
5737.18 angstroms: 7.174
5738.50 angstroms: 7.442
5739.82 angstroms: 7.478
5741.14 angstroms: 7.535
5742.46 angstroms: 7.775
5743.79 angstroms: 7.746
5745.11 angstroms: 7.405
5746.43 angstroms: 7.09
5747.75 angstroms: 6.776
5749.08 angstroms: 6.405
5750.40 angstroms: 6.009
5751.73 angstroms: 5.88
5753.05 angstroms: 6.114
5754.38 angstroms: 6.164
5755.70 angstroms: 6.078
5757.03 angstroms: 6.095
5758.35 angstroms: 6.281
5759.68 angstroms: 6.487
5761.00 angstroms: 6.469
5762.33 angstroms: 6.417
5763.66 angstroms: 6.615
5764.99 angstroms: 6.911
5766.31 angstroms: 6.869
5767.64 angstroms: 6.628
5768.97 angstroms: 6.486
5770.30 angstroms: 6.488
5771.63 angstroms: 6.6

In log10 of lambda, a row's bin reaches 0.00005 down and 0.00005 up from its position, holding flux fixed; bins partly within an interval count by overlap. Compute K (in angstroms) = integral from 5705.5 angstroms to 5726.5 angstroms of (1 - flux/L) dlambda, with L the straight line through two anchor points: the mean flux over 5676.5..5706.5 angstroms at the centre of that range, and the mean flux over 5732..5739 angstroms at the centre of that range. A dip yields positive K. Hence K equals 1.2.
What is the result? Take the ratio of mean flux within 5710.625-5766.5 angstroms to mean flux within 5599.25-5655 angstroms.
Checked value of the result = 1.07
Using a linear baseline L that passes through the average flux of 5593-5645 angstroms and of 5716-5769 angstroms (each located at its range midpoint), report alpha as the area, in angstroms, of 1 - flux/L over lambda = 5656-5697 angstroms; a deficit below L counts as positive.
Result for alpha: 0.9 angstroms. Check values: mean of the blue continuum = 6.29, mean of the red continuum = 6.74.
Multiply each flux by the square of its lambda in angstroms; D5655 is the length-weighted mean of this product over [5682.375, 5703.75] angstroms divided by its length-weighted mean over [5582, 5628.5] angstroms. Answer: 1.07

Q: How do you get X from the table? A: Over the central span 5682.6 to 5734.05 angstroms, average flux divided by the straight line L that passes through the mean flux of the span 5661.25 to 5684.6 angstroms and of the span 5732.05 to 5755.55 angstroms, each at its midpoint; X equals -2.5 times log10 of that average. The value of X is 0.02 mag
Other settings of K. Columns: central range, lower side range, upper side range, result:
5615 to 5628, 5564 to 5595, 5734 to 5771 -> 0.6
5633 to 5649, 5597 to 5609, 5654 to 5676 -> 0.2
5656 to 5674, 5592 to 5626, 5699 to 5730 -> 0.8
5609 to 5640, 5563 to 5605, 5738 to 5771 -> 1.1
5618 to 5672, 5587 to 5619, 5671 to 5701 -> 1.9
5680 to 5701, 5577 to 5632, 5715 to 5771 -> 0.1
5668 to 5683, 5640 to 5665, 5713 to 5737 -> -0.2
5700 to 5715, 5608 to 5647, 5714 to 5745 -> 1.3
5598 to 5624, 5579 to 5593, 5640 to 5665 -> -0.1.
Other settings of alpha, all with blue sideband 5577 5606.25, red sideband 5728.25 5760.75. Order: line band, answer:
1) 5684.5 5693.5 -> 0.1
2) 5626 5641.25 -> 0.7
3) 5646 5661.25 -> 1.1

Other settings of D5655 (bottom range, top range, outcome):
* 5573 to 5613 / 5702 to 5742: 1.08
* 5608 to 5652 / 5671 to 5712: 1.05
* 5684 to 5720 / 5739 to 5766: 1.06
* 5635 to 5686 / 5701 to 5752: 1.10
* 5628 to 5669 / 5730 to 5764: 1.13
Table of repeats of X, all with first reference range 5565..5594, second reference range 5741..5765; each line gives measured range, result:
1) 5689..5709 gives 0.02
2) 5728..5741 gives -0.06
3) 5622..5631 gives 0.04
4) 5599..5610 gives 0.00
